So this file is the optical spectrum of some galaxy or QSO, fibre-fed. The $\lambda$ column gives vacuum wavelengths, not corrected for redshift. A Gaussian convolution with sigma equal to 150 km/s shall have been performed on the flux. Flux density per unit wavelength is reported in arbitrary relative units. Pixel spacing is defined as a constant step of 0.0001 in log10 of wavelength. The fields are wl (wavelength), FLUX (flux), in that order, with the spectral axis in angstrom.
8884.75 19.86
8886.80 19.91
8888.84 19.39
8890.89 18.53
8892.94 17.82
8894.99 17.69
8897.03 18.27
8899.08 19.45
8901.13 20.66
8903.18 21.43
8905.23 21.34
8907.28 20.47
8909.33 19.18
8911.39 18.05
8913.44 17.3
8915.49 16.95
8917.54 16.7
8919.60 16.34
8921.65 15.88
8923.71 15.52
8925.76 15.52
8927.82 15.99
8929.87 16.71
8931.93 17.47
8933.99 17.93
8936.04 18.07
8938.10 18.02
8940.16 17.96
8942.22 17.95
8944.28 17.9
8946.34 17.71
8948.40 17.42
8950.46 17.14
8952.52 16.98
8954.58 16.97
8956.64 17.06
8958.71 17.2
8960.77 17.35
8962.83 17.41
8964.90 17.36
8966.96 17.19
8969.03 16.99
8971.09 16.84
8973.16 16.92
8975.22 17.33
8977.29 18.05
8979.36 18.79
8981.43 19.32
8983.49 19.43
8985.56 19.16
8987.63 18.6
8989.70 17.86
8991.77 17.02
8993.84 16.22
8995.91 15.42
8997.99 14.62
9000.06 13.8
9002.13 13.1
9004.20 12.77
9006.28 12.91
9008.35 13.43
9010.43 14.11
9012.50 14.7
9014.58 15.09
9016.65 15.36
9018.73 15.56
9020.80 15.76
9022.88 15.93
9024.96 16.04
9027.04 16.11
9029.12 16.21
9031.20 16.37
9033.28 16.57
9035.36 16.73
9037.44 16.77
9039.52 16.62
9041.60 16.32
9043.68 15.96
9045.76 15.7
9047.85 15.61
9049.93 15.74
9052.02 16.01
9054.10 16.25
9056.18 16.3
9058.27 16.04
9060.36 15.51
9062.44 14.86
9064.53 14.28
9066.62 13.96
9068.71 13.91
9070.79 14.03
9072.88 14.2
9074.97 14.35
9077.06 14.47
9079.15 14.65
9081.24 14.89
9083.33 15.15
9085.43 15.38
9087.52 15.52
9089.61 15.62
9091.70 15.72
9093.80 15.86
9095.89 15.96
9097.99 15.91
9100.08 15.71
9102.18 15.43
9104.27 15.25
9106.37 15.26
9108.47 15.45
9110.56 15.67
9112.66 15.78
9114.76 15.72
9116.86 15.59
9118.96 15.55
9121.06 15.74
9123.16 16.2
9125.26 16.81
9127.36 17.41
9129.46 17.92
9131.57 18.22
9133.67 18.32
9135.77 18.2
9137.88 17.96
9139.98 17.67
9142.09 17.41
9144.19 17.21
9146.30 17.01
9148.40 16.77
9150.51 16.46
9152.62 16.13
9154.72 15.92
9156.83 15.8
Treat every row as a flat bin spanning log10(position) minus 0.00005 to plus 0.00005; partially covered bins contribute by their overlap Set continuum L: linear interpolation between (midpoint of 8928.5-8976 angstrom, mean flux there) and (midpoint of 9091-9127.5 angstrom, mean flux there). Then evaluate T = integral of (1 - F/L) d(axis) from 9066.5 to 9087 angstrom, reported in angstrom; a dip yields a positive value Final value 2.00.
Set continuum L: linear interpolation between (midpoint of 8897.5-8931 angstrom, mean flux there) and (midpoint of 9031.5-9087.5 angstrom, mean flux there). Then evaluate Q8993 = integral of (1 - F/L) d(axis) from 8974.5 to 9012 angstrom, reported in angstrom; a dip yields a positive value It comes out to 0.9 angstrom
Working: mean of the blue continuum 18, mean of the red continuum 15.4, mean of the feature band 16.2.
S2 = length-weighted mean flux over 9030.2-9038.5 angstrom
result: 16.6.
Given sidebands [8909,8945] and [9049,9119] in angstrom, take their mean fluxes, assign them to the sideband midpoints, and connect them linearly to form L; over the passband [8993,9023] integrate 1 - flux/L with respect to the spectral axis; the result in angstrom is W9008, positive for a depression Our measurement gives 3.1 angstrom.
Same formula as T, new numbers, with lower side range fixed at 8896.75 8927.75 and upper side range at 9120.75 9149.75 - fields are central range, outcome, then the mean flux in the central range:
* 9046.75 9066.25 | 2.3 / 15.6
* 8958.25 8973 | 0.6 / 17.2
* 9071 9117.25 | 5.8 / 15.3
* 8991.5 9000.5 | 1.2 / 15.4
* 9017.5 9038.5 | 1.8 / 16.2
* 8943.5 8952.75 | 0.3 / 17.5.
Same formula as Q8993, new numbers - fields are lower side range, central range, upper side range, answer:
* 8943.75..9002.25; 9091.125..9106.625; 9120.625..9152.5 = 1.4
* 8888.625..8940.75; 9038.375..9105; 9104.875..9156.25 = 6.6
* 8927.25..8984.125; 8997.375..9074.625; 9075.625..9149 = 7.5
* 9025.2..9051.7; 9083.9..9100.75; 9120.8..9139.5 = 1.3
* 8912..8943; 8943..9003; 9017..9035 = -2.2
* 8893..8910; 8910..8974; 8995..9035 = 3.0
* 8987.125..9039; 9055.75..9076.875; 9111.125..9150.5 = 1.9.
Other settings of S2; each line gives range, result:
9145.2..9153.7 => 16.6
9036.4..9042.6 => 16.6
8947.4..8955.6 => 17.1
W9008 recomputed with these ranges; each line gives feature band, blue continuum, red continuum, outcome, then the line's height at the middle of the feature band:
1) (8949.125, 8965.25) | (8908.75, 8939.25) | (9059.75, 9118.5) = -0.5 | 16.6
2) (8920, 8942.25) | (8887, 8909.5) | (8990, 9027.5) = 1.5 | 18.1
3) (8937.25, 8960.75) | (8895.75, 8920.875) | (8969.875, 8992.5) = 1.2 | 18.4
